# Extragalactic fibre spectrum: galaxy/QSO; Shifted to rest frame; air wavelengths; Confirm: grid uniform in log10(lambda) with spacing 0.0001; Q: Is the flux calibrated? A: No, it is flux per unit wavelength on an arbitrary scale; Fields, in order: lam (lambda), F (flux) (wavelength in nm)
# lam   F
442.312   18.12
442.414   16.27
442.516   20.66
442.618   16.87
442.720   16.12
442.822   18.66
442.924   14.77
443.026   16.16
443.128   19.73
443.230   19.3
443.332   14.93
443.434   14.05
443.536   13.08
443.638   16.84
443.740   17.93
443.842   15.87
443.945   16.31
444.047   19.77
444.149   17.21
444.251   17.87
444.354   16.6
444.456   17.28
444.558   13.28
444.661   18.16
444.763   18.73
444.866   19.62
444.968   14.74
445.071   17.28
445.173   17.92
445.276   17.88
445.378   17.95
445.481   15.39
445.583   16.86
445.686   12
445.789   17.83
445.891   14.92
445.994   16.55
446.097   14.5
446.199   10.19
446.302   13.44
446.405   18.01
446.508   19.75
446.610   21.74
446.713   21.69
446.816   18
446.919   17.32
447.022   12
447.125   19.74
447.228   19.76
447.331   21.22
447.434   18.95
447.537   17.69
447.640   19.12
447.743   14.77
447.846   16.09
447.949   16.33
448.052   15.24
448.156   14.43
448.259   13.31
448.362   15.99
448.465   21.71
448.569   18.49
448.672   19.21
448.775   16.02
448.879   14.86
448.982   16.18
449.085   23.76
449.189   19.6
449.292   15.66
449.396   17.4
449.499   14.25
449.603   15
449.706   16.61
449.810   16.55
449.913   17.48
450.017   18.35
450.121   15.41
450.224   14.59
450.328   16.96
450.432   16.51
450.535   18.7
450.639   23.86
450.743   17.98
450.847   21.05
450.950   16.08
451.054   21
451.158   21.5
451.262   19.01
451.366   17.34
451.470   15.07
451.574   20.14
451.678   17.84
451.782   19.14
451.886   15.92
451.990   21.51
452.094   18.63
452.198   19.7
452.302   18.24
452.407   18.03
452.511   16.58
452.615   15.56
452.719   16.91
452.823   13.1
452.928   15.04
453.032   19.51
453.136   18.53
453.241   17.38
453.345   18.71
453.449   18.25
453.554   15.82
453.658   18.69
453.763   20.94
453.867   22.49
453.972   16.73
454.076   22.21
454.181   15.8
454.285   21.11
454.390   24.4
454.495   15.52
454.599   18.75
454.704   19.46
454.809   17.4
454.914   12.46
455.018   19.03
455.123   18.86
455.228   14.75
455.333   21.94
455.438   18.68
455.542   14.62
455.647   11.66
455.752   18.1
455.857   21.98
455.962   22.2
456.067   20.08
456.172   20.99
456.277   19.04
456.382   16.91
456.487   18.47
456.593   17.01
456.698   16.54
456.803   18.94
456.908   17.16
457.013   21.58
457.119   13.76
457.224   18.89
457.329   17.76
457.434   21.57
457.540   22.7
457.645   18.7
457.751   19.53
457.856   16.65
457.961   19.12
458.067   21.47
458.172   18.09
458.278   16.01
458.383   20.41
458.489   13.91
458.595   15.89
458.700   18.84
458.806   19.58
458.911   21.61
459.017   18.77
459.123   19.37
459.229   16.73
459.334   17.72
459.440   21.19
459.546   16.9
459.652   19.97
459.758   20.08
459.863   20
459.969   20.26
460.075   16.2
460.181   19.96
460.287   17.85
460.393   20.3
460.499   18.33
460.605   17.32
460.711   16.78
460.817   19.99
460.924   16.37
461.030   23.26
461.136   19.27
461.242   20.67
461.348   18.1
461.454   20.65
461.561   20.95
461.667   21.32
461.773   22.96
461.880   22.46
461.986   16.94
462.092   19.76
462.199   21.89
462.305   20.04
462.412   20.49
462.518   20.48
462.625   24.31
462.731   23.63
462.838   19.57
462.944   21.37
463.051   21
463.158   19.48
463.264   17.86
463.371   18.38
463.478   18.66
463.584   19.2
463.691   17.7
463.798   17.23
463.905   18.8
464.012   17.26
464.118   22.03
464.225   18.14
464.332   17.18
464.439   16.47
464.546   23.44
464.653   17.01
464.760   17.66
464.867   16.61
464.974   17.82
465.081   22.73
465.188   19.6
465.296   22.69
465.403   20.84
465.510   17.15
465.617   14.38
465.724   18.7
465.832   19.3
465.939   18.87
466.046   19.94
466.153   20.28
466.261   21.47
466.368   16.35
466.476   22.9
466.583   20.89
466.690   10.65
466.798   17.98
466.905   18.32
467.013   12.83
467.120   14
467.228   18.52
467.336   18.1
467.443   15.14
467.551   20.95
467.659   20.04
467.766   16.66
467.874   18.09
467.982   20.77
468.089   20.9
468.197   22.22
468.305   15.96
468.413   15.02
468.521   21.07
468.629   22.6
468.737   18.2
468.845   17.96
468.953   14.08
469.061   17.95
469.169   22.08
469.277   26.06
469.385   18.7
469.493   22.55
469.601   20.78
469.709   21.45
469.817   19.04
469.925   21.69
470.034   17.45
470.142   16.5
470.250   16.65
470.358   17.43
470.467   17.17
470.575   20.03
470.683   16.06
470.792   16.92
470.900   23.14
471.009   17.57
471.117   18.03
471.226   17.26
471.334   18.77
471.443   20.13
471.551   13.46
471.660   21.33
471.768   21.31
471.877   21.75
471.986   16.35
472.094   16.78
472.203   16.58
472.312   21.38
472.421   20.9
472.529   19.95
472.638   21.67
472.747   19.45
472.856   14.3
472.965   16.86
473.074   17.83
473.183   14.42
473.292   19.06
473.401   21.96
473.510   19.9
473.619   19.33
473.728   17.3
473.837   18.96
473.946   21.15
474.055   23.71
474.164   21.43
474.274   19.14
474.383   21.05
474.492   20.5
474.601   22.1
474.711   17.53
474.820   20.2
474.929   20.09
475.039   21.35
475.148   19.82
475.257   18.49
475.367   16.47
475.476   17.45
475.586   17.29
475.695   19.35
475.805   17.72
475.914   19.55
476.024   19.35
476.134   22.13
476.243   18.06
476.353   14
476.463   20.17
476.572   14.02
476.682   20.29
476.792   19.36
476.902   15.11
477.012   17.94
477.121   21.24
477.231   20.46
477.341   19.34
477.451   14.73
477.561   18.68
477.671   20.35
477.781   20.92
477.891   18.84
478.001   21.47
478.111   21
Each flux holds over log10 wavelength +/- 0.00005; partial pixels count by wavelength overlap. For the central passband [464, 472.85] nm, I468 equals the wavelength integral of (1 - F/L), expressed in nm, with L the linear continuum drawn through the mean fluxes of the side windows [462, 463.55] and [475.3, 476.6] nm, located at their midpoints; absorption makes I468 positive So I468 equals 0.26 nm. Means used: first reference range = 20.4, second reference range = 18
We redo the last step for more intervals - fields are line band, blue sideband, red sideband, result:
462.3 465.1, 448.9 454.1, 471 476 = -0.12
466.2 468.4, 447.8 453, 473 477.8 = 0.05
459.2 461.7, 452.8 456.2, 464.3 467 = -0.09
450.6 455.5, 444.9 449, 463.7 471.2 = -0.27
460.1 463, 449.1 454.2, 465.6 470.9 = -0.28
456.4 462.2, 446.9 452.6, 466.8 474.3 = -0.24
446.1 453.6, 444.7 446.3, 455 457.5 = -0.25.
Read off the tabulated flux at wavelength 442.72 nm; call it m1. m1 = 16.12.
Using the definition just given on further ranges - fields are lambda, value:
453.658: 18.69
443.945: 16.31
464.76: 17.66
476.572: 14.02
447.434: 18.95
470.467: 17.17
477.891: 18.84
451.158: 21.5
